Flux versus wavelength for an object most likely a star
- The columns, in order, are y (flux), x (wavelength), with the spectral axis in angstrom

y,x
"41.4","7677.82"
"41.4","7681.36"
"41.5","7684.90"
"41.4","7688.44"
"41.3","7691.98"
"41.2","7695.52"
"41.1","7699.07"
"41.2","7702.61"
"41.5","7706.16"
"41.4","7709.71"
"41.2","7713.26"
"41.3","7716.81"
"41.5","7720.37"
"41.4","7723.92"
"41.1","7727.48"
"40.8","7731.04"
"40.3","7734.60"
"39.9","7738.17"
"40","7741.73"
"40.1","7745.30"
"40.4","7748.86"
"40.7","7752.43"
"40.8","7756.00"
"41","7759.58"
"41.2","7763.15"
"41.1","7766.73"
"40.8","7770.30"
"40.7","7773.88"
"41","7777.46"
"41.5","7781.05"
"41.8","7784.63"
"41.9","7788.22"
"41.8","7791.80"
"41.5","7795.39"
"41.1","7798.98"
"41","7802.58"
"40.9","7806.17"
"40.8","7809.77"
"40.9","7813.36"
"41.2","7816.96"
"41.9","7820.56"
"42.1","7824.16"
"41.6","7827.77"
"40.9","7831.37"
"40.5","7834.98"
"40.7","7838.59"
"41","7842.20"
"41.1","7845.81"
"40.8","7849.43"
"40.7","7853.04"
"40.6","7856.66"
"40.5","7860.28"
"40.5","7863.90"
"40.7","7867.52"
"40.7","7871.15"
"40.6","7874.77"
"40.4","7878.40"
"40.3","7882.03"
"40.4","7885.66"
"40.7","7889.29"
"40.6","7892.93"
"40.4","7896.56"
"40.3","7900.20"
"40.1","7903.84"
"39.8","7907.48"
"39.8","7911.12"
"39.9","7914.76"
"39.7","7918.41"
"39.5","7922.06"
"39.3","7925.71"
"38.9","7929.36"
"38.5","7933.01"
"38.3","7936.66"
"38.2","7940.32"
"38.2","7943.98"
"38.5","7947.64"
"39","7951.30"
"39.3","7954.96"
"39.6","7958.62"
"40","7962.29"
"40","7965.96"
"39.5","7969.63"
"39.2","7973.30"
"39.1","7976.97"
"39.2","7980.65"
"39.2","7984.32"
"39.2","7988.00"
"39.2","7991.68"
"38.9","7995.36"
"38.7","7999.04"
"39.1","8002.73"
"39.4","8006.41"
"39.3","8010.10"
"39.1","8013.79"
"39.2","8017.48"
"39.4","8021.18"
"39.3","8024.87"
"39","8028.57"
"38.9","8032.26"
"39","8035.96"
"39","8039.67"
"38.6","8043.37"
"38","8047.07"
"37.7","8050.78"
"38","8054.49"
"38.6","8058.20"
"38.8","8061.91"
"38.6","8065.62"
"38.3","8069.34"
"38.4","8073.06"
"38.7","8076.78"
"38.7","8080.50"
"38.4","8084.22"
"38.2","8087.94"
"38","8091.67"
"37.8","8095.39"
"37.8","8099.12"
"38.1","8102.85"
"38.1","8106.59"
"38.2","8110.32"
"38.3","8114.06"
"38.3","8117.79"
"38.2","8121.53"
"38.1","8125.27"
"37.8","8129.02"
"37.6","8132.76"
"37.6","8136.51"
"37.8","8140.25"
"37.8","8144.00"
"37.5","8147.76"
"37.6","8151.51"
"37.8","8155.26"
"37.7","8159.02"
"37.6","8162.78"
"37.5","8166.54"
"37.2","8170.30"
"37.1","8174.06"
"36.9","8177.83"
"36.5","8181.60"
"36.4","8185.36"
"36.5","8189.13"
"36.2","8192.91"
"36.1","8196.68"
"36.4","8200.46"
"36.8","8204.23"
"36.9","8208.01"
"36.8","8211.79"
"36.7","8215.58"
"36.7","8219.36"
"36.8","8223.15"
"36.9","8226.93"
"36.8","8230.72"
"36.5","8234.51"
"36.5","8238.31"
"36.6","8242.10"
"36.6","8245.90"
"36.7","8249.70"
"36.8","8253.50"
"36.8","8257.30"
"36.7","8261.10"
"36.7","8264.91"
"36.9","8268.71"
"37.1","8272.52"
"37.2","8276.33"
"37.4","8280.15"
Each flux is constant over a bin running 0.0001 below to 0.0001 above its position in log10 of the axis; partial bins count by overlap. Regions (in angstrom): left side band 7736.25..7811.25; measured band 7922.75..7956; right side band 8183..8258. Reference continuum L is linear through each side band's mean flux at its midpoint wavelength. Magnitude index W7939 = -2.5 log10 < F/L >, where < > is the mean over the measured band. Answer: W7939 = 0.02 mag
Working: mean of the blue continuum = 40.9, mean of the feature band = 38.7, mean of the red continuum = 36.6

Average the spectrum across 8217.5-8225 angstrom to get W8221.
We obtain 36.7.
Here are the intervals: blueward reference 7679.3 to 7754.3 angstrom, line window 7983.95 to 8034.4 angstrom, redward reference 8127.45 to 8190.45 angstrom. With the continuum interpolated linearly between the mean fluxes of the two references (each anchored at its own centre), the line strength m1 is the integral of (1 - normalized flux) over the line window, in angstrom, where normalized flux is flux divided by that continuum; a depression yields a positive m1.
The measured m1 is -0.7 angstrom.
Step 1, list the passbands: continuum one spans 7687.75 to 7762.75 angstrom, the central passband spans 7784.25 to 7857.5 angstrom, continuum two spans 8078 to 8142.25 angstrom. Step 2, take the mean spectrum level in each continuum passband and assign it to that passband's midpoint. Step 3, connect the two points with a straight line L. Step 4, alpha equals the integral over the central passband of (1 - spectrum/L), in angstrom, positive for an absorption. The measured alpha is -1.7 angstrom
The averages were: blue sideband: 40.9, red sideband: 38.1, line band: 41.2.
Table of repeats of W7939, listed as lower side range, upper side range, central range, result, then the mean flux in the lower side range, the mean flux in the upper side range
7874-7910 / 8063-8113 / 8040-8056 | 0.01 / 40.3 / 38.3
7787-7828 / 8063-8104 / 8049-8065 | 0.01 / 41.4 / 38.3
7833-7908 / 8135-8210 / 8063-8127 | -0.01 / 40.6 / 37.1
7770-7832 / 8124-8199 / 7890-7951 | 0.02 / 41.3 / 37.2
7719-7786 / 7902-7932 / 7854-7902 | -0.02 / 40.8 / 39.6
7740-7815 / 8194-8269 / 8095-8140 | -0.01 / 41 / 36.7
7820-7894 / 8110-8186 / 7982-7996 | 0.01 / 40.8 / 37.6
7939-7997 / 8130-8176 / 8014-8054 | -0.01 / 39.2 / 37.6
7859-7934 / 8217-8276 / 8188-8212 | 0.02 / 40.1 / 36.8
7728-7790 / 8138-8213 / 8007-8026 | -0.02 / 40.8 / 37.1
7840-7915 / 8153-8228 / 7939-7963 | 0.02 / 40.5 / 36.9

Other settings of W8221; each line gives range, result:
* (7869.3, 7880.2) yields 40.6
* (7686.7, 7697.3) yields 41.3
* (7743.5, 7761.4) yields 40.6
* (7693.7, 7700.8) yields 41.1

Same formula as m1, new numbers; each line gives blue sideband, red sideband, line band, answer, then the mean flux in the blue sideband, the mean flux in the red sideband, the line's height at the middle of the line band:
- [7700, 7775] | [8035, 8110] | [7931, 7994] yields 0.15 angstrom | 40.9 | 38.3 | 39.2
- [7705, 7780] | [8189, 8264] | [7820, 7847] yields -0.76 angstrom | 40.9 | 36.6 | 40.1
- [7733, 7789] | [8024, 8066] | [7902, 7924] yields -0.09 angstrom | 40.8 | 38.6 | 39.6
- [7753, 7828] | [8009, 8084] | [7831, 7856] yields -0.05 angstrom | 41.2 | 38.7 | 40.7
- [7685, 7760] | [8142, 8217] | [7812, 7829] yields -0.62 angstrom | 40.9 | 37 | 40.1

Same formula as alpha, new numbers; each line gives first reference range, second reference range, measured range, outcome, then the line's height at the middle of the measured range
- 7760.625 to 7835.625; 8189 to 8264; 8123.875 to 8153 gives -0.1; 37.6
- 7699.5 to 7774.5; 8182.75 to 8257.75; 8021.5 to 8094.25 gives -0.9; 38.1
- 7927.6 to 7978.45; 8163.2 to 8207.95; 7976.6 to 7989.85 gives -0.2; 38.7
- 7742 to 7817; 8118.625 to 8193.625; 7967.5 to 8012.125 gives -0.2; 39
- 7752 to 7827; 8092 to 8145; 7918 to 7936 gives 0.4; 39.9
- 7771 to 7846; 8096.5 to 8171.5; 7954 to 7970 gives 0.0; 39.6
